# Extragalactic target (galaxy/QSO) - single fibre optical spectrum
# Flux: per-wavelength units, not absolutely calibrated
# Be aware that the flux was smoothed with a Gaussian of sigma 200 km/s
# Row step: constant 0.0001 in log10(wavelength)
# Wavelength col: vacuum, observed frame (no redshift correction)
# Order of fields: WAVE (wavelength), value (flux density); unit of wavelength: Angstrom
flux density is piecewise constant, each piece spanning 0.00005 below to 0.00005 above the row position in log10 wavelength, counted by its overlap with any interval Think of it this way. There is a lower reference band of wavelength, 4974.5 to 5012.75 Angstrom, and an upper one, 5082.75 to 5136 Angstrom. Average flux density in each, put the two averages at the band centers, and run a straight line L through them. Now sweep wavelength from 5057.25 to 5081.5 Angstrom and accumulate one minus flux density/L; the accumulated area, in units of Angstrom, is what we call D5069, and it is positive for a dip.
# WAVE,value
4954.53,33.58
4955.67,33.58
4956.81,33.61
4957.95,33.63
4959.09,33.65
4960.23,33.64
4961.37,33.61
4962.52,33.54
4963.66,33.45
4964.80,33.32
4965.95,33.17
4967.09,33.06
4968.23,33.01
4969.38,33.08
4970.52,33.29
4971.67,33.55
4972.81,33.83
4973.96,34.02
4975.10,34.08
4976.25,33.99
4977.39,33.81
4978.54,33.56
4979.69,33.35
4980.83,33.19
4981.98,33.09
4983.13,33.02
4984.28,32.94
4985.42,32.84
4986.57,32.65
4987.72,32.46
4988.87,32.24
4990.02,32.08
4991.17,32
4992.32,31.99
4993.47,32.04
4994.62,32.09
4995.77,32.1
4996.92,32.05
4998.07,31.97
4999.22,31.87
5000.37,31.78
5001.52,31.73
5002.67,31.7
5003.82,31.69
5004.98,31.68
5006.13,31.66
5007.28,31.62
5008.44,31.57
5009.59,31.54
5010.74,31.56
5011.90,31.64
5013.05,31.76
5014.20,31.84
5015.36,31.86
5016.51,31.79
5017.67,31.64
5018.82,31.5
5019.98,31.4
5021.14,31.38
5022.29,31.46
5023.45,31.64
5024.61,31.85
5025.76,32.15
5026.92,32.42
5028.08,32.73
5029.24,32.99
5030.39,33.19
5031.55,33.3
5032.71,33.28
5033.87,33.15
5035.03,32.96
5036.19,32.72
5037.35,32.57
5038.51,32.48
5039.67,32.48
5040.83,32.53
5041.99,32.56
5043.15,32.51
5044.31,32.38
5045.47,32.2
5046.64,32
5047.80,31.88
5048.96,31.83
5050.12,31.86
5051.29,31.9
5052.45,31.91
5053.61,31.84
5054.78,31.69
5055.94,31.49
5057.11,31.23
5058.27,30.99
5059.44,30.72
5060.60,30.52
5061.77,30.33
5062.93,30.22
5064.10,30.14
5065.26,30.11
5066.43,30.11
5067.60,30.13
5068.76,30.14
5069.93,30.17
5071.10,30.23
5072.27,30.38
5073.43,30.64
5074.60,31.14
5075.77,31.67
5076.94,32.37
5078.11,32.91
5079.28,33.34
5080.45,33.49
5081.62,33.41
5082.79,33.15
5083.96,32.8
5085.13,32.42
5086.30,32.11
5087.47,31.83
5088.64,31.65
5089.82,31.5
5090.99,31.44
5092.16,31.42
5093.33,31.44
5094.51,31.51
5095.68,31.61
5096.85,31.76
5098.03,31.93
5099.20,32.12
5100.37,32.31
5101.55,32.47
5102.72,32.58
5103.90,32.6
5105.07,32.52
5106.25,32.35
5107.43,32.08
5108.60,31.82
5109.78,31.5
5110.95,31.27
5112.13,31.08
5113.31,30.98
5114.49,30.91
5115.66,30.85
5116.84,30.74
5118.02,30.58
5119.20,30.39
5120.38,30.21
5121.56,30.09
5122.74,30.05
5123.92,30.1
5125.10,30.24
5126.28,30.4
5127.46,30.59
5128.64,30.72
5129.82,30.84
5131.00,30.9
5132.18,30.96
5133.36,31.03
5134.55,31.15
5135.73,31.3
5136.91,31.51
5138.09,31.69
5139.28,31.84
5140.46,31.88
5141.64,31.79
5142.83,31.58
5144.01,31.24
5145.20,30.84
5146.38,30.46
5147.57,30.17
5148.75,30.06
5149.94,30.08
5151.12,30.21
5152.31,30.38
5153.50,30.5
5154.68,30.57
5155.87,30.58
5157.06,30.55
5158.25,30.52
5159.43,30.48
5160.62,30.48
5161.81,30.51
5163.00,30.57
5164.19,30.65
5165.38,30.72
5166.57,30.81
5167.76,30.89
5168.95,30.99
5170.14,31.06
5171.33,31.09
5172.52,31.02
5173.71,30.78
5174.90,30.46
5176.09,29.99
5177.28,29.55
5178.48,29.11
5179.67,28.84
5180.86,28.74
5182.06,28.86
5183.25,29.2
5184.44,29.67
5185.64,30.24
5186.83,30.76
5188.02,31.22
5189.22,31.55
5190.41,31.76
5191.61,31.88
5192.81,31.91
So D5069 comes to 0.5 Angstrom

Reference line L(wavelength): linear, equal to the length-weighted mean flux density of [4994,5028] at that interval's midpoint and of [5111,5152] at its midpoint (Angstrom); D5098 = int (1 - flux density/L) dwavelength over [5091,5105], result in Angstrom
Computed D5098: -0.4 Angstrom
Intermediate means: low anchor 31.8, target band 32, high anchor 30.8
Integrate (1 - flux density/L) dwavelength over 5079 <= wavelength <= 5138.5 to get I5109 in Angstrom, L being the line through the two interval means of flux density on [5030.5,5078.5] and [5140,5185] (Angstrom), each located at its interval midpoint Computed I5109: -1.0 Angstrom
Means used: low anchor 31.6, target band 31.5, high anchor 30.4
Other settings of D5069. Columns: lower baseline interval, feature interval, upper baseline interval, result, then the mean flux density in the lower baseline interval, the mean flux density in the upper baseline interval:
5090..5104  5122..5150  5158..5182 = 0.1 Angstrom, 31.9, 30.3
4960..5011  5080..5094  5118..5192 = -0.3 Angstrom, 32.7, 30.6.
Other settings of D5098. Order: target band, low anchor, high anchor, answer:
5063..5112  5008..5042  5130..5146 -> 0.0 Angstrom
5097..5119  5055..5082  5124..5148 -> -0.4 Angstrom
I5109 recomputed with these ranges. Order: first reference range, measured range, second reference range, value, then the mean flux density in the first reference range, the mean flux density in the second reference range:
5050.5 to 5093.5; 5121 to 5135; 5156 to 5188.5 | 0.10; 31.4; 30.3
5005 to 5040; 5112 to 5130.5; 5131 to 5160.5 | 0.35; 32.1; 30.9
